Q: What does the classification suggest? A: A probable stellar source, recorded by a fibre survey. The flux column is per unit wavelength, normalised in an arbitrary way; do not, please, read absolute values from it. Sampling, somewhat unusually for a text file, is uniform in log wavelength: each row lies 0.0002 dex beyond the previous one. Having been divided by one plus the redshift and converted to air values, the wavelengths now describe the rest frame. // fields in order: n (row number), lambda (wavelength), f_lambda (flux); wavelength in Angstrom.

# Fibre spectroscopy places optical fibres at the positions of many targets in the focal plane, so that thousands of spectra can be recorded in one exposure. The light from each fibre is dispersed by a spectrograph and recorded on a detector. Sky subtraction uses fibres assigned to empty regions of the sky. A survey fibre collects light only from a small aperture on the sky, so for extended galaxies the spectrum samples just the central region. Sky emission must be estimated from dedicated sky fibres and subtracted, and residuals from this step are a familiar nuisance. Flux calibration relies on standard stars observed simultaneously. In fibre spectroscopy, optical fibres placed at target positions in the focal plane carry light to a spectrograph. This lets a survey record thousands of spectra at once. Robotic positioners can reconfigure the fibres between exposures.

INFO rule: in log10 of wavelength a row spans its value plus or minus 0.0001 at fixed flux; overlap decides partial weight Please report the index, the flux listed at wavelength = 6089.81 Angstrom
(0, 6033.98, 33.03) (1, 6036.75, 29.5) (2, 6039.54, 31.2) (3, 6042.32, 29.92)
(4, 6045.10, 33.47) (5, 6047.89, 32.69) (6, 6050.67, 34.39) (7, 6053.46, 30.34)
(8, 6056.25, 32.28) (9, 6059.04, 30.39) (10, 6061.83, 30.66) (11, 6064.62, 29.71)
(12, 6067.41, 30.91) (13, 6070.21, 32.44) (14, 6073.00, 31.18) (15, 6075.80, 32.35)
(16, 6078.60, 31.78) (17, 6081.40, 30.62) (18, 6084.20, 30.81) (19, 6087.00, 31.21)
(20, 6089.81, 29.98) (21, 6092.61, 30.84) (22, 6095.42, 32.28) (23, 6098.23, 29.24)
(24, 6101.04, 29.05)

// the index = 29.98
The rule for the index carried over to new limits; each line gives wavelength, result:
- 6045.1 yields 33.47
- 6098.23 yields 29.24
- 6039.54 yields 31.2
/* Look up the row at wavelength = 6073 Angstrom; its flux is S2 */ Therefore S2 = 31.18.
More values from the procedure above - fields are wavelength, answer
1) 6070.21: 32.44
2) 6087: 31.21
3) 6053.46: 30.34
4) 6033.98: 33.03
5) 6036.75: 29.5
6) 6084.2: 30.81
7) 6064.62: 29.71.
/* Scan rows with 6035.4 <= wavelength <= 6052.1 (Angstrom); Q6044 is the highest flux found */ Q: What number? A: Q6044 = 34.39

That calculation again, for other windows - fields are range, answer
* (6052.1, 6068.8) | 32.28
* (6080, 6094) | 31.21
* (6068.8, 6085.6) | 32.44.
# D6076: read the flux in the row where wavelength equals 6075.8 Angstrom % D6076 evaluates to 32.35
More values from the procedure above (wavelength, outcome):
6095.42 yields 32.28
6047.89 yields 32.69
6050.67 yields 34.39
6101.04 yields 29.05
